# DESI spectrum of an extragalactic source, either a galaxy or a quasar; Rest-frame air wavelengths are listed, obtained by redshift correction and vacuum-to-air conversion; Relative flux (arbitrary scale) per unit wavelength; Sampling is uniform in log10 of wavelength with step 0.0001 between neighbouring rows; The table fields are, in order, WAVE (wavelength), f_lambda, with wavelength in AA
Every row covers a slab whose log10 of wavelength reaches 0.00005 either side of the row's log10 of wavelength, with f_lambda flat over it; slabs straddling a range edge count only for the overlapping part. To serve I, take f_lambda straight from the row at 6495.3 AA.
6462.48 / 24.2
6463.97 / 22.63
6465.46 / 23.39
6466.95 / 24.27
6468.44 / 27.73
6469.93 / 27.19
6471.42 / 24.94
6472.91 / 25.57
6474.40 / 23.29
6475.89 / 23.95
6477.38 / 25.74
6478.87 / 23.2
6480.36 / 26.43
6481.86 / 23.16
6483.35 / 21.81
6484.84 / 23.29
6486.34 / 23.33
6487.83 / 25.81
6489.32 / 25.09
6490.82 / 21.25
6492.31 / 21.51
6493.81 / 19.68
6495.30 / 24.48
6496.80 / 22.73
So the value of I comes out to 24.48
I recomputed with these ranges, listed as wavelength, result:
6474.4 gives 23.29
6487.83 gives 25.81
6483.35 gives 21.81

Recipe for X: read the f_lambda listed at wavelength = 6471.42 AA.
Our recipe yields 24.94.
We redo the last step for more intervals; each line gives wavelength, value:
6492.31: 21.51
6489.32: 25.09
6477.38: 25.74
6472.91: 25.57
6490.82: 21.25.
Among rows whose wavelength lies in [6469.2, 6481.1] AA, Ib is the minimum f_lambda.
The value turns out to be 23.2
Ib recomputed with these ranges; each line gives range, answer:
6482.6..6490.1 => 21.81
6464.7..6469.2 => 23.39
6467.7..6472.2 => 24.94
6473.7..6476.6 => 23.29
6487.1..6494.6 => 19.68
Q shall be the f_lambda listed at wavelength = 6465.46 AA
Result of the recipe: 23.39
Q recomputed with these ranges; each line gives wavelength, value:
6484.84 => 23.29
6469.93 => 27.19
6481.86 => 23.16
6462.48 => 24.2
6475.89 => 23.95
